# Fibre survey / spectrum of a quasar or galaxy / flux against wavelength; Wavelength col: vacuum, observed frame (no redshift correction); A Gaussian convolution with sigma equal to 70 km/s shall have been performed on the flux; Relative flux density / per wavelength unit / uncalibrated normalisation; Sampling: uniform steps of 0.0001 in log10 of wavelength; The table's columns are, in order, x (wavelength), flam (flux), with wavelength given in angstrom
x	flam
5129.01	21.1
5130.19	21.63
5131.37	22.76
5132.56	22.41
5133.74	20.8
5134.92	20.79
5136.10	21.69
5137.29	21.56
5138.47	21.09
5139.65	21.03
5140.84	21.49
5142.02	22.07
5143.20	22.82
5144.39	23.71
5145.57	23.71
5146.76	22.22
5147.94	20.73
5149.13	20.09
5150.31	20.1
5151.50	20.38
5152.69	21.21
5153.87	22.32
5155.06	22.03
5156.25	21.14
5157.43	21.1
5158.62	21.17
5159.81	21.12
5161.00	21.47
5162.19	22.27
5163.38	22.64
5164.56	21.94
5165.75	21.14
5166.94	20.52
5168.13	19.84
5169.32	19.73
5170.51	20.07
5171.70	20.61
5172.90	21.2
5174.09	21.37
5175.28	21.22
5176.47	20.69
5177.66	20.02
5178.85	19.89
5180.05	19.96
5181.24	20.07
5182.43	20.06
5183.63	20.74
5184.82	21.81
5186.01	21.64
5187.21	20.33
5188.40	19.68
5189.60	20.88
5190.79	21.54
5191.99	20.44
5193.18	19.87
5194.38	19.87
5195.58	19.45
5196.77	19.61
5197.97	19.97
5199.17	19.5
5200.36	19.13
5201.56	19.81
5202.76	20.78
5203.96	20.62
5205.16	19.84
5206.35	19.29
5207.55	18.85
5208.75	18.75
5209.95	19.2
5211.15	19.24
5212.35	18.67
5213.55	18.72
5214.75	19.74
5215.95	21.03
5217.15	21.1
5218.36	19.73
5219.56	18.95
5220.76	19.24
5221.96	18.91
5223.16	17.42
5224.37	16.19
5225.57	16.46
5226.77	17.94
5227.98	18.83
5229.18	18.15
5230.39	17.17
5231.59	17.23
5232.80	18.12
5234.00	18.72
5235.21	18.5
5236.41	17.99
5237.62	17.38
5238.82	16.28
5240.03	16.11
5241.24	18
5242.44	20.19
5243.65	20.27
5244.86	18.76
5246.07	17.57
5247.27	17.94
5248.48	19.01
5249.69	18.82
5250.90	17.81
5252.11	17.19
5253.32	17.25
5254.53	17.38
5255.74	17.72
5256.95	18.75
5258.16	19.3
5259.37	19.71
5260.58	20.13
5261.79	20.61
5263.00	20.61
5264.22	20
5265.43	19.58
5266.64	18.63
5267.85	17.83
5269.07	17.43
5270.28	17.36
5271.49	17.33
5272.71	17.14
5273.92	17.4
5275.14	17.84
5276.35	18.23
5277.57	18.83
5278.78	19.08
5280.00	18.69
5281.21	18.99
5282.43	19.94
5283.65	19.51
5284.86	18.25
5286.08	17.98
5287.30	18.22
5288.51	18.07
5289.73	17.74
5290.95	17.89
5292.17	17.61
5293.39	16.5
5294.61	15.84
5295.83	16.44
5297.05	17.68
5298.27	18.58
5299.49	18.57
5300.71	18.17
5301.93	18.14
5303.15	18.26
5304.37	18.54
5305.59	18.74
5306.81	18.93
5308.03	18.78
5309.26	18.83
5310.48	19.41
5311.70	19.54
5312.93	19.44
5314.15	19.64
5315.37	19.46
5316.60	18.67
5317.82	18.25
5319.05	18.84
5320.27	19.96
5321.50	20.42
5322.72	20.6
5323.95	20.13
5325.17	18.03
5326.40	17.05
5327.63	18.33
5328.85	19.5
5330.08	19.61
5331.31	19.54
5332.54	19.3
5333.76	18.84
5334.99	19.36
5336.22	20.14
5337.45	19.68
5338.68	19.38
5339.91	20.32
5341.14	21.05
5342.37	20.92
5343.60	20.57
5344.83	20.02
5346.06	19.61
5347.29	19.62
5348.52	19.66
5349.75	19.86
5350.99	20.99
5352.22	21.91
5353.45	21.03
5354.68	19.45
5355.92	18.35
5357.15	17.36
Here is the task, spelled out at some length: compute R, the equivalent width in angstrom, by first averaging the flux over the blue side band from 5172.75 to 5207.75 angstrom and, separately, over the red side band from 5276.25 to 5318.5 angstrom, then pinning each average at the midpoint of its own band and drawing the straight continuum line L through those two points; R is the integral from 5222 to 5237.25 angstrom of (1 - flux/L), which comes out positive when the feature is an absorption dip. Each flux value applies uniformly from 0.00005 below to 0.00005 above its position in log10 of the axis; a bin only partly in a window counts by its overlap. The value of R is 1.4 angstrom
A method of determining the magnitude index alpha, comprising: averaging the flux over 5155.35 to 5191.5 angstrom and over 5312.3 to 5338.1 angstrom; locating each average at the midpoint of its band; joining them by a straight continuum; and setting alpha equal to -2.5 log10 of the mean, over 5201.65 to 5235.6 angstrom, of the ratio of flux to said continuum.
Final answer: 0.09 mag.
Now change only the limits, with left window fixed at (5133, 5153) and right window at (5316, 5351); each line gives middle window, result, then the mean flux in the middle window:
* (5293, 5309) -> 0.11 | 18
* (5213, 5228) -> 0.11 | 18.8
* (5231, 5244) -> 0.14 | 18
